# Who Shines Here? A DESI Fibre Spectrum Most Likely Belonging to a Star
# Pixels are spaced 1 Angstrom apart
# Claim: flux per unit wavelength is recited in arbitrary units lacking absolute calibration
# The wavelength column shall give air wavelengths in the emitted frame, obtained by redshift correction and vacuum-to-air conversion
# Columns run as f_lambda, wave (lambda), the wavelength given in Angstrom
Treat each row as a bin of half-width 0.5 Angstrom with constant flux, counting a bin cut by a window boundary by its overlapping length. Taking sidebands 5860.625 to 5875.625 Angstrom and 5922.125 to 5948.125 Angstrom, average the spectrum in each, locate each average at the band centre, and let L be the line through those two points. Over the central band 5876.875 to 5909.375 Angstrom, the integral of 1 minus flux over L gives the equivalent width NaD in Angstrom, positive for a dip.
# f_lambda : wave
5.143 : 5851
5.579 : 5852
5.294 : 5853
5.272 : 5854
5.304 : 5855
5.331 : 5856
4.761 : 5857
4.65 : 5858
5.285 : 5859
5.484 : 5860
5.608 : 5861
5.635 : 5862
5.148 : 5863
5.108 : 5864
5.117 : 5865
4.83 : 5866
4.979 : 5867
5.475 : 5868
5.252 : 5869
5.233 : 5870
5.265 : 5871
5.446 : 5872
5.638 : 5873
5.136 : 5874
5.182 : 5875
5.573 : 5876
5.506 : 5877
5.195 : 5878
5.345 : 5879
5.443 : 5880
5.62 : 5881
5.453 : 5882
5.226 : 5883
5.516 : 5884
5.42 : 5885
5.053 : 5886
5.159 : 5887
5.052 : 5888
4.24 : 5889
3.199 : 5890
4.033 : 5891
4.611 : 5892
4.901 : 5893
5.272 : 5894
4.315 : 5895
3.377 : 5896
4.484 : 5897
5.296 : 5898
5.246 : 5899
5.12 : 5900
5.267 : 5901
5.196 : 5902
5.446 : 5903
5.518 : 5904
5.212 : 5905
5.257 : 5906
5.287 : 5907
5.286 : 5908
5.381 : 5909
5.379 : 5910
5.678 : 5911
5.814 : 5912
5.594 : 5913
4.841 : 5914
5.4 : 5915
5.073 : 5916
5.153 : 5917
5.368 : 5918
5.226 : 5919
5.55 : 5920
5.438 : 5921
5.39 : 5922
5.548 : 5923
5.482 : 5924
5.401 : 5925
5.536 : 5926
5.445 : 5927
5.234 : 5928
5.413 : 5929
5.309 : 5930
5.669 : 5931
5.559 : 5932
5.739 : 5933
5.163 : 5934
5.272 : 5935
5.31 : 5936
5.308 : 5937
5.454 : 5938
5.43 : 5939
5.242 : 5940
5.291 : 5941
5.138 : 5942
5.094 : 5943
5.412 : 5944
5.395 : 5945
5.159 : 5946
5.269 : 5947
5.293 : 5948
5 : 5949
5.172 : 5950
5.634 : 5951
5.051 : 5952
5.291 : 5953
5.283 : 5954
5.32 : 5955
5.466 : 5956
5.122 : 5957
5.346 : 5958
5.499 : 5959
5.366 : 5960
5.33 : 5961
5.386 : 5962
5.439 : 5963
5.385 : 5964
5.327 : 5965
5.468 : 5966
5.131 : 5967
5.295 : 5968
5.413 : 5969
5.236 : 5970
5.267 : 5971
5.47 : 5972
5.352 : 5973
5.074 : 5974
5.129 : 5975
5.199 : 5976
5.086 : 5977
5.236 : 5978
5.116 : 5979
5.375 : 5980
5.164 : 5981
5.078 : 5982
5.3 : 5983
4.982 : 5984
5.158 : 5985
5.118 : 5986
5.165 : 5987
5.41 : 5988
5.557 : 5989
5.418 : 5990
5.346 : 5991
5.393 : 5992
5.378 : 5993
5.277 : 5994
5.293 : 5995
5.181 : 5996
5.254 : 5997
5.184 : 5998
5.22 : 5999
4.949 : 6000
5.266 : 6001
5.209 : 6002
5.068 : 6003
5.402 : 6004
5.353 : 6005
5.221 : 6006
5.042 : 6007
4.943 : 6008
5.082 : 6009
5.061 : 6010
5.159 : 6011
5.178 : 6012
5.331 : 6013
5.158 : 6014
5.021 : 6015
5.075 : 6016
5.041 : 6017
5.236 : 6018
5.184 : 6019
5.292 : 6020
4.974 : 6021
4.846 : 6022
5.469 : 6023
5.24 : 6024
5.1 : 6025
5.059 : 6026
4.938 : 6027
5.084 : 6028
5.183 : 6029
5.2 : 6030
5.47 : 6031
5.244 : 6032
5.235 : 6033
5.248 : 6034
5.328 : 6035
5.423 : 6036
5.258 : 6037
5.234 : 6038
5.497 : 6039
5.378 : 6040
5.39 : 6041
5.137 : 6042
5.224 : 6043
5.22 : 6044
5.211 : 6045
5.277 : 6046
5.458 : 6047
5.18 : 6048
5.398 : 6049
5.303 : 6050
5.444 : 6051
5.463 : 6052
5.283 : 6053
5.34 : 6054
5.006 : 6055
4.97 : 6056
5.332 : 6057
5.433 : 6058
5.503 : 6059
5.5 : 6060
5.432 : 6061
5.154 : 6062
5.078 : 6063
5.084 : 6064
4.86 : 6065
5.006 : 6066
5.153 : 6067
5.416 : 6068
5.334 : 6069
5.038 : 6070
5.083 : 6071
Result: 1.7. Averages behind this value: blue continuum 5.27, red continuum 5.37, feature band 5.02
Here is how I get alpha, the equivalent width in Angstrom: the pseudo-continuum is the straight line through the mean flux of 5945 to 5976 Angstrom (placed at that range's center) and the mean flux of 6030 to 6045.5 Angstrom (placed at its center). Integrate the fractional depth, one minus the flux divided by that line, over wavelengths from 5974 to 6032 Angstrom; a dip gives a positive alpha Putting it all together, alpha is 1.2 Angstrom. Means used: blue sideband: 5.3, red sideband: 5.3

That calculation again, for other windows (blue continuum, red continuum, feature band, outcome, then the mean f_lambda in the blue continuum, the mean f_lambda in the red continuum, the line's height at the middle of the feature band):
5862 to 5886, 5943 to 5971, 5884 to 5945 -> 1.41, 5.31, 5.31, 5.31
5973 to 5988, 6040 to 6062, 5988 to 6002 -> -0.24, 5.17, 5.31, 5.2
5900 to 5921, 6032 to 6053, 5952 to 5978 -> 0.14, 5.34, 5.31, 5.33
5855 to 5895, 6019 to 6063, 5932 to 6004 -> -1.05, 5.13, 5.26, 5.2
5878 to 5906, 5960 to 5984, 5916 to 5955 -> -1.59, 4.97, 5.27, 5.13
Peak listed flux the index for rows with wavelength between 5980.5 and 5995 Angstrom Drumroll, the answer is 5.557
